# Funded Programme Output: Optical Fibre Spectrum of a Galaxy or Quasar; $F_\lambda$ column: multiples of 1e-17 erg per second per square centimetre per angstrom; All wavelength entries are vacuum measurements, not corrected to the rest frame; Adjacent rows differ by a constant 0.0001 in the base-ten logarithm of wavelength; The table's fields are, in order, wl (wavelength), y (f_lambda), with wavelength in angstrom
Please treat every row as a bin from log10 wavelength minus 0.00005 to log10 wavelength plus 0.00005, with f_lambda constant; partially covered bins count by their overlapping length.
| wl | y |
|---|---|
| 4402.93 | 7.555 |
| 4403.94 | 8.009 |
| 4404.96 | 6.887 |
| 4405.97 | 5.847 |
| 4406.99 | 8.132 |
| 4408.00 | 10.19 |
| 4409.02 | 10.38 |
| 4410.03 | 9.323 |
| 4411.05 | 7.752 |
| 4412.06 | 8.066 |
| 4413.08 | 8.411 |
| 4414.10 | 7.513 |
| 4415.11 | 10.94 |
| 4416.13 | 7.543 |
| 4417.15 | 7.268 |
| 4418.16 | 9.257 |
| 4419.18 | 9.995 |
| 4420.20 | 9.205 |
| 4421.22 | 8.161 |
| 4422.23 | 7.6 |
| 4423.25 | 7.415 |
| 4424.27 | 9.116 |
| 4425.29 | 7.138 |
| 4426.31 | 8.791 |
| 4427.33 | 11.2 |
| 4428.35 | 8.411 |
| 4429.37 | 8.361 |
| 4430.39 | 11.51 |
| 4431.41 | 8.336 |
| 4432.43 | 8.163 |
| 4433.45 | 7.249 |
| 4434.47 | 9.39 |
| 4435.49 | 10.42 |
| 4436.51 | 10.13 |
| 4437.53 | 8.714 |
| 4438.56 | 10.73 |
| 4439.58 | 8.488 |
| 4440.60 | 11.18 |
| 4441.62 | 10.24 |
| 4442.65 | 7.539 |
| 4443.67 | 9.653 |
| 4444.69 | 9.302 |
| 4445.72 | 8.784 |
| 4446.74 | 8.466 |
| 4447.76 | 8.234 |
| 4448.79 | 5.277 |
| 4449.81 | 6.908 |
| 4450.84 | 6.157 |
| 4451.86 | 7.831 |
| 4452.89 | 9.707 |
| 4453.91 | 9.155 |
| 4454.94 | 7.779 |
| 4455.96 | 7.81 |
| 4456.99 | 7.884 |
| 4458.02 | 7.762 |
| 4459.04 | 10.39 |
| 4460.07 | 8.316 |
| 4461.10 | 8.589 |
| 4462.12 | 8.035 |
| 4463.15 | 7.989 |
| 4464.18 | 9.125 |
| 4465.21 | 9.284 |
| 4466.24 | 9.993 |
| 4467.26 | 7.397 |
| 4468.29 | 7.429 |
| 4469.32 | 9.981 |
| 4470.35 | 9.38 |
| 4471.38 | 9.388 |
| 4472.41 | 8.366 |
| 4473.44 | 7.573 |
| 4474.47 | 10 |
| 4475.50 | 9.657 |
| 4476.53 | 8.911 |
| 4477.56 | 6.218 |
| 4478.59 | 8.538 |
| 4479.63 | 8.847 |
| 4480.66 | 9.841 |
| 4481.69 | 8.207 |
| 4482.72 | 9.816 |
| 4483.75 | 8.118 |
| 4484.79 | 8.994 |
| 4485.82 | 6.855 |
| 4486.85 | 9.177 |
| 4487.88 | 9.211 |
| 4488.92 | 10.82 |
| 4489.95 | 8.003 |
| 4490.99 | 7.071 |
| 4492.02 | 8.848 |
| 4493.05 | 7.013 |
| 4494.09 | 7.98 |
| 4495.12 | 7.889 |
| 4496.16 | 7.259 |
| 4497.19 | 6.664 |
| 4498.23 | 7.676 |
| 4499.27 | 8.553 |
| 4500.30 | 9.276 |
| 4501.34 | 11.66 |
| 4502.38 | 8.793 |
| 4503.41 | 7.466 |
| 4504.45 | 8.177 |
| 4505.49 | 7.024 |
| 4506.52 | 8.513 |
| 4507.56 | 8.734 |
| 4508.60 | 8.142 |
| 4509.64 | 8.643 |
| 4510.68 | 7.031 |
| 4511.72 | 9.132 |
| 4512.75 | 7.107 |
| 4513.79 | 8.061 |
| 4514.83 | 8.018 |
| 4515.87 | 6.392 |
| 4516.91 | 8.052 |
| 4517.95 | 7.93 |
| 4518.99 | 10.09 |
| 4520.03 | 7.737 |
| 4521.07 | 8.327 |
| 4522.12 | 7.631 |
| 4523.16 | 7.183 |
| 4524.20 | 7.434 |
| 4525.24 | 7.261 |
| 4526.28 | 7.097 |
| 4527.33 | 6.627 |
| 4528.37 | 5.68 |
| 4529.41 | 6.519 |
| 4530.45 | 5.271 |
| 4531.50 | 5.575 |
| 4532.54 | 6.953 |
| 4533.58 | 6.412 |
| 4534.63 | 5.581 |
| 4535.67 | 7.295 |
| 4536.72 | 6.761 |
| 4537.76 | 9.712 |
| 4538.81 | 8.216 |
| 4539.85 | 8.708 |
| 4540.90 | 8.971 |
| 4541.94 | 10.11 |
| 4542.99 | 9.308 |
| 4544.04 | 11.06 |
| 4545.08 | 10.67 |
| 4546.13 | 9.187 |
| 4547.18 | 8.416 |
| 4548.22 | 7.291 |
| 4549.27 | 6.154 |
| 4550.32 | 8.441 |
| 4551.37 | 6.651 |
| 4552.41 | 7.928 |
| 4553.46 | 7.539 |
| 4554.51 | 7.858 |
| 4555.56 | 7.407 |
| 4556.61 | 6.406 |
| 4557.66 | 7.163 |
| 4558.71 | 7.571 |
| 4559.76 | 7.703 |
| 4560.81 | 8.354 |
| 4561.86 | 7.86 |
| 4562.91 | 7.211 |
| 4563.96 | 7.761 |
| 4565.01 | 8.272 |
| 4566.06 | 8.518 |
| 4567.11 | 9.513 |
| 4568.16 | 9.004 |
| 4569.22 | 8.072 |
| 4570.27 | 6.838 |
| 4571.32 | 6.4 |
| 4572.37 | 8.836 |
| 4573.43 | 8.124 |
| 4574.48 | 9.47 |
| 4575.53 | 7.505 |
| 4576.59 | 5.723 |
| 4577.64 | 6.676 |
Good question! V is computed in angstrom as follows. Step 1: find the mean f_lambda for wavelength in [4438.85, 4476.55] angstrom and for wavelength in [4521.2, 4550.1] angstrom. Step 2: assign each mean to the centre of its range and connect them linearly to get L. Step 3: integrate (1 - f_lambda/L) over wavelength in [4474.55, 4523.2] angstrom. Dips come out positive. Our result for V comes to -1.1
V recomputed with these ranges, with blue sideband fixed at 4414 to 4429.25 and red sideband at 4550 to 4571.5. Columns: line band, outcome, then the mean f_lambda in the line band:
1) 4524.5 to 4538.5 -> 2.17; 6.71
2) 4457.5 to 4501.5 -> -1.58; 8.58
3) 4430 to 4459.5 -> -0.70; 8.72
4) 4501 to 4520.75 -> -0.34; 8.22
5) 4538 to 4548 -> -1.88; 9.35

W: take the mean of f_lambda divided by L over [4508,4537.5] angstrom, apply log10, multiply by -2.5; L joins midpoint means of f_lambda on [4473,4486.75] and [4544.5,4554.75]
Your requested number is 0.13 mag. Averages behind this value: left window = 8.61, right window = 8.04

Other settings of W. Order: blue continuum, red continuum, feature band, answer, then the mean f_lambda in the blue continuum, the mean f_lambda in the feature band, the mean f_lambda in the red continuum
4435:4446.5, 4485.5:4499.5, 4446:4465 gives 0.13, 9.53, 8.11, 8.08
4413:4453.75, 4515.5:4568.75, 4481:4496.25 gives -0.02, 8.73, 8.4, 7.78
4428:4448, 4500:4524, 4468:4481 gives -0.01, 9.19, 8.78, 8.2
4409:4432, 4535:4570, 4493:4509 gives 0.03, 8.73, 8.21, 8.19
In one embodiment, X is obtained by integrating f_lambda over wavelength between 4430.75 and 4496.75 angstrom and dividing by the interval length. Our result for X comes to 8.6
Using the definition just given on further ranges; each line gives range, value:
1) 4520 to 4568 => 7.73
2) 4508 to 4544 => 7.66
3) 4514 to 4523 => 7.98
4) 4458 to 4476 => 8.84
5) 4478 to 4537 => 7.88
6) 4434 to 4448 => 9.4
